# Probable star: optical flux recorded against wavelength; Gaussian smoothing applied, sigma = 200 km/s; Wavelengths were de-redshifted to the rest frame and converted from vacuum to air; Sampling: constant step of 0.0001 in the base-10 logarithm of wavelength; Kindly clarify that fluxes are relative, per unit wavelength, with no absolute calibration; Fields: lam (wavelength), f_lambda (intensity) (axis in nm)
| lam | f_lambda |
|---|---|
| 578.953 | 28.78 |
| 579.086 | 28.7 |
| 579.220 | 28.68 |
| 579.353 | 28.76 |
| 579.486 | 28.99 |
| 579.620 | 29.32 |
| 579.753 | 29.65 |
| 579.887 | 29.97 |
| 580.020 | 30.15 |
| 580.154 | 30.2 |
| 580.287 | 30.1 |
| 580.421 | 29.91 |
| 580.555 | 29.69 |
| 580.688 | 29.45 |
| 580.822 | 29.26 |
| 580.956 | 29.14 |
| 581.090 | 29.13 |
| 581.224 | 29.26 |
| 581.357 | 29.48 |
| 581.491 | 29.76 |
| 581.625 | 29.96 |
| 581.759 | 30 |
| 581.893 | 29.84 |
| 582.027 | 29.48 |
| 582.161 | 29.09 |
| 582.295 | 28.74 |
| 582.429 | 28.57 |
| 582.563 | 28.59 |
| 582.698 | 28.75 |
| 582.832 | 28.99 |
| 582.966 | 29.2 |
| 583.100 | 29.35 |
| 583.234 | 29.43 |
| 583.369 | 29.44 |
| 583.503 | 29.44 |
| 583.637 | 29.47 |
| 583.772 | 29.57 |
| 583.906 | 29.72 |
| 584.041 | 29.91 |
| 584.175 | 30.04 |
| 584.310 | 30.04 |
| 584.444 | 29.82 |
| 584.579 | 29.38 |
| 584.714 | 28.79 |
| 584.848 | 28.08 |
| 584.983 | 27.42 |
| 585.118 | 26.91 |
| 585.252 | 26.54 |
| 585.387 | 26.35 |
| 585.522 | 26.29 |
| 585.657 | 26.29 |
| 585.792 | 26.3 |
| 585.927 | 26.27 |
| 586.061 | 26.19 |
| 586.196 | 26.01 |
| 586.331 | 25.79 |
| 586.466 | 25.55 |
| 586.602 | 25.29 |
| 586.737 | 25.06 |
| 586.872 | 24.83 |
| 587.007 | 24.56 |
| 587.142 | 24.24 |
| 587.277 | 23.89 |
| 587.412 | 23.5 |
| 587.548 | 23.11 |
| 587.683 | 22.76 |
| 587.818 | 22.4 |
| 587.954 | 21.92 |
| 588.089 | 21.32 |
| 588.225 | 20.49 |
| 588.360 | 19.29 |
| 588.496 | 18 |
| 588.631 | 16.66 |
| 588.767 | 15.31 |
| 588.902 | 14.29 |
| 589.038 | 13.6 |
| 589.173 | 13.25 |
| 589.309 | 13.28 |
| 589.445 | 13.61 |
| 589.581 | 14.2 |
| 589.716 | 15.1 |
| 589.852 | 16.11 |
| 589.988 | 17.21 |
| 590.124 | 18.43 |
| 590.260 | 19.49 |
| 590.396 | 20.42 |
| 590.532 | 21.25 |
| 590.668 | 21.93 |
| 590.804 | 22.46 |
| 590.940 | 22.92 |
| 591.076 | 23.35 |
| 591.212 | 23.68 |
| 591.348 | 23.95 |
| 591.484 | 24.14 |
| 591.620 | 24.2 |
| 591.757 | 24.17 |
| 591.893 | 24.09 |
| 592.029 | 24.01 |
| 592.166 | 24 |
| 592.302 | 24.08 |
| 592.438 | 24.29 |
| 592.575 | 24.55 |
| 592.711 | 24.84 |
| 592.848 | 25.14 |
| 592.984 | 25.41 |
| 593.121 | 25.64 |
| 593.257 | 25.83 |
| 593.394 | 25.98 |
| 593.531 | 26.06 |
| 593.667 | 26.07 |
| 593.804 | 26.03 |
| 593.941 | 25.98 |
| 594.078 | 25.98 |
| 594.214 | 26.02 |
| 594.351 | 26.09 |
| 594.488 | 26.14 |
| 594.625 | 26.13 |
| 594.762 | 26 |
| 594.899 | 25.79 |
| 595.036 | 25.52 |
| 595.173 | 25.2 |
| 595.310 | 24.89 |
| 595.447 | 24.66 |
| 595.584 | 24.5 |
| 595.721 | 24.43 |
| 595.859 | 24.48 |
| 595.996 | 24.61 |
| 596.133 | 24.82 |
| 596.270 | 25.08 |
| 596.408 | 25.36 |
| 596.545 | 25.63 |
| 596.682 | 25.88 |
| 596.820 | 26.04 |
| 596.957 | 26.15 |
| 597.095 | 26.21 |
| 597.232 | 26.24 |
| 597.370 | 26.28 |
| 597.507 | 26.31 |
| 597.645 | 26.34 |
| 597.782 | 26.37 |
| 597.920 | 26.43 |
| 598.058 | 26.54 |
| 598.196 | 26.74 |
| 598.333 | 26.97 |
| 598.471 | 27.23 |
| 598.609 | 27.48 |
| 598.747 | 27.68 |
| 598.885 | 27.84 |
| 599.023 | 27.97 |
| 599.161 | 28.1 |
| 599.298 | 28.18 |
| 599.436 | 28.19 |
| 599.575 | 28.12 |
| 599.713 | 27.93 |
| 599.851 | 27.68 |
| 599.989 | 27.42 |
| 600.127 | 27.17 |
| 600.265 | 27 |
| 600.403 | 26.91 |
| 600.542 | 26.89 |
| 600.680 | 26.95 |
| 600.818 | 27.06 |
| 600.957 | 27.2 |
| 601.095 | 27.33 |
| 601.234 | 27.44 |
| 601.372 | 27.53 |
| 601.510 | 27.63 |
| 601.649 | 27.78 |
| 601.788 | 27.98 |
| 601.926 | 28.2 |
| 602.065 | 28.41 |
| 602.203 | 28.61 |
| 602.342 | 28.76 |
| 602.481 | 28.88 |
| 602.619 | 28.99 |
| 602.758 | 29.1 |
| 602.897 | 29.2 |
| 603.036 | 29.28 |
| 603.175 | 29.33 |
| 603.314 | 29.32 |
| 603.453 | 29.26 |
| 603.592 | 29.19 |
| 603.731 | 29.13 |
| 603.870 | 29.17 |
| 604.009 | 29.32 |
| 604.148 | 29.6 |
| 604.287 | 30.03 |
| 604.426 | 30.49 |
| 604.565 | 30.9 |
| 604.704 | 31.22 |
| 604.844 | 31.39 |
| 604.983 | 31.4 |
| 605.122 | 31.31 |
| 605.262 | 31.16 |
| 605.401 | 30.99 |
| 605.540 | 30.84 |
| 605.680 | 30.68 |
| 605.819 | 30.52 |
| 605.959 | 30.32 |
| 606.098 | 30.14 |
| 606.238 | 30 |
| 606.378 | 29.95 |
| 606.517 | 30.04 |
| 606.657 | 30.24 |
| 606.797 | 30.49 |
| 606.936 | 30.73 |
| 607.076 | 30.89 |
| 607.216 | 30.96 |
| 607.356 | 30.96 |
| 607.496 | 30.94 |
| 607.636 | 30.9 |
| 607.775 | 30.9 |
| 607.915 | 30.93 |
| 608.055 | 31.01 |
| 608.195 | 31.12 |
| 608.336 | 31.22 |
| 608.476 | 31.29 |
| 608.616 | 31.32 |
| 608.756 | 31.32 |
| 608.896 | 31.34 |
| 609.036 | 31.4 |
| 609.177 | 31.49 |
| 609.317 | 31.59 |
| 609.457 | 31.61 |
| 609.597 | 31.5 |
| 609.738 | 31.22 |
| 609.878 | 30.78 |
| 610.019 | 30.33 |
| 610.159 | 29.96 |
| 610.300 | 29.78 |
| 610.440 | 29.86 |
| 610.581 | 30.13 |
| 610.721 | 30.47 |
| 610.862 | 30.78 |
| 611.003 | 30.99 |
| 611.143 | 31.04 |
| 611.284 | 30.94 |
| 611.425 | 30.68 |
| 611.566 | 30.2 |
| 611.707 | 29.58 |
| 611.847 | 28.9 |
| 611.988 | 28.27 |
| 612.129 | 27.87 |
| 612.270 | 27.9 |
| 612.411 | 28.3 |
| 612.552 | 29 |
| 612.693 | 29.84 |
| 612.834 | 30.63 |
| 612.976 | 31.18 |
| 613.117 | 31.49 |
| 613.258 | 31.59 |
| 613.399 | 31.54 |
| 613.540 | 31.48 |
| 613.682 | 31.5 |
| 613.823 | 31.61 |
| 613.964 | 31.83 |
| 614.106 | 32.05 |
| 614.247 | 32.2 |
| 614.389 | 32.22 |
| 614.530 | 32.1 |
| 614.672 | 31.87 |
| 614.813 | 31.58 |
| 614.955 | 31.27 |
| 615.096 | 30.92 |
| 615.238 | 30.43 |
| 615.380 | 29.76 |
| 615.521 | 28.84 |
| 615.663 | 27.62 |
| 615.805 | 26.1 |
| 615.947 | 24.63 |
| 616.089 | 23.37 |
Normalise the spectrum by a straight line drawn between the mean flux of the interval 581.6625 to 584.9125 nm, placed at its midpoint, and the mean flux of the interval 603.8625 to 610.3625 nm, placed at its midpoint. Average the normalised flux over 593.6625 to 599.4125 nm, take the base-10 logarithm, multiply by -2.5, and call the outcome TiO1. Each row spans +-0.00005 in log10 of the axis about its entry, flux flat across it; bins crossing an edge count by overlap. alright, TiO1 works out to 0.16 mag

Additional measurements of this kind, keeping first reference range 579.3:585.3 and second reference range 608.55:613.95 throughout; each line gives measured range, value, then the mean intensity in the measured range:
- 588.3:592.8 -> 0.425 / 20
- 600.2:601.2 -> 0.115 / 27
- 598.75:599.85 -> 0.075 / 28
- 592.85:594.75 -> 0.150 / 25.9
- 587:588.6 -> 0.323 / 21.9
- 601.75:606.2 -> 0.015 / 29.8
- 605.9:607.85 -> -0.007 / 30.5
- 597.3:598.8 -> 0.123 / 26.7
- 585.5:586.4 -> 0.127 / 26.2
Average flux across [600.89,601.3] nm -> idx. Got 27.3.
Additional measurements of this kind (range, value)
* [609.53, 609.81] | 31.3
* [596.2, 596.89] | 25.6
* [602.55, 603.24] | 29.2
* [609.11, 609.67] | 31.6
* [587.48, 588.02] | 22.5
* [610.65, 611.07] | 30.7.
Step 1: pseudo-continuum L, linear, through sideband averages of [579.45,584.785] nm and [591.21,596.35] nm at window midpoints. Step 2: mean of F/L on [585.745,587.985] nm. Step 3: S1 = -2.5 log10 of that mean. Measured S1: 0.13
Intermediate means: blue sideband 29.5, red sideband 25.1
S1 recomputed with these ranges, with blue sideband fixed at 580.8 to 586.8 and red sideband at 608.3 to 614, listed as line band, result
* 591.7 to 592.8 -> 0.194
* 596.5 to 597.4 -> 0.132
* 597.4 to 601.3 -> 0.090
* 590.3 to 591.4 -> 0.277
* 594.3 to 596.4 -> 0.163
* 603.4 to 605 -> -0.002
